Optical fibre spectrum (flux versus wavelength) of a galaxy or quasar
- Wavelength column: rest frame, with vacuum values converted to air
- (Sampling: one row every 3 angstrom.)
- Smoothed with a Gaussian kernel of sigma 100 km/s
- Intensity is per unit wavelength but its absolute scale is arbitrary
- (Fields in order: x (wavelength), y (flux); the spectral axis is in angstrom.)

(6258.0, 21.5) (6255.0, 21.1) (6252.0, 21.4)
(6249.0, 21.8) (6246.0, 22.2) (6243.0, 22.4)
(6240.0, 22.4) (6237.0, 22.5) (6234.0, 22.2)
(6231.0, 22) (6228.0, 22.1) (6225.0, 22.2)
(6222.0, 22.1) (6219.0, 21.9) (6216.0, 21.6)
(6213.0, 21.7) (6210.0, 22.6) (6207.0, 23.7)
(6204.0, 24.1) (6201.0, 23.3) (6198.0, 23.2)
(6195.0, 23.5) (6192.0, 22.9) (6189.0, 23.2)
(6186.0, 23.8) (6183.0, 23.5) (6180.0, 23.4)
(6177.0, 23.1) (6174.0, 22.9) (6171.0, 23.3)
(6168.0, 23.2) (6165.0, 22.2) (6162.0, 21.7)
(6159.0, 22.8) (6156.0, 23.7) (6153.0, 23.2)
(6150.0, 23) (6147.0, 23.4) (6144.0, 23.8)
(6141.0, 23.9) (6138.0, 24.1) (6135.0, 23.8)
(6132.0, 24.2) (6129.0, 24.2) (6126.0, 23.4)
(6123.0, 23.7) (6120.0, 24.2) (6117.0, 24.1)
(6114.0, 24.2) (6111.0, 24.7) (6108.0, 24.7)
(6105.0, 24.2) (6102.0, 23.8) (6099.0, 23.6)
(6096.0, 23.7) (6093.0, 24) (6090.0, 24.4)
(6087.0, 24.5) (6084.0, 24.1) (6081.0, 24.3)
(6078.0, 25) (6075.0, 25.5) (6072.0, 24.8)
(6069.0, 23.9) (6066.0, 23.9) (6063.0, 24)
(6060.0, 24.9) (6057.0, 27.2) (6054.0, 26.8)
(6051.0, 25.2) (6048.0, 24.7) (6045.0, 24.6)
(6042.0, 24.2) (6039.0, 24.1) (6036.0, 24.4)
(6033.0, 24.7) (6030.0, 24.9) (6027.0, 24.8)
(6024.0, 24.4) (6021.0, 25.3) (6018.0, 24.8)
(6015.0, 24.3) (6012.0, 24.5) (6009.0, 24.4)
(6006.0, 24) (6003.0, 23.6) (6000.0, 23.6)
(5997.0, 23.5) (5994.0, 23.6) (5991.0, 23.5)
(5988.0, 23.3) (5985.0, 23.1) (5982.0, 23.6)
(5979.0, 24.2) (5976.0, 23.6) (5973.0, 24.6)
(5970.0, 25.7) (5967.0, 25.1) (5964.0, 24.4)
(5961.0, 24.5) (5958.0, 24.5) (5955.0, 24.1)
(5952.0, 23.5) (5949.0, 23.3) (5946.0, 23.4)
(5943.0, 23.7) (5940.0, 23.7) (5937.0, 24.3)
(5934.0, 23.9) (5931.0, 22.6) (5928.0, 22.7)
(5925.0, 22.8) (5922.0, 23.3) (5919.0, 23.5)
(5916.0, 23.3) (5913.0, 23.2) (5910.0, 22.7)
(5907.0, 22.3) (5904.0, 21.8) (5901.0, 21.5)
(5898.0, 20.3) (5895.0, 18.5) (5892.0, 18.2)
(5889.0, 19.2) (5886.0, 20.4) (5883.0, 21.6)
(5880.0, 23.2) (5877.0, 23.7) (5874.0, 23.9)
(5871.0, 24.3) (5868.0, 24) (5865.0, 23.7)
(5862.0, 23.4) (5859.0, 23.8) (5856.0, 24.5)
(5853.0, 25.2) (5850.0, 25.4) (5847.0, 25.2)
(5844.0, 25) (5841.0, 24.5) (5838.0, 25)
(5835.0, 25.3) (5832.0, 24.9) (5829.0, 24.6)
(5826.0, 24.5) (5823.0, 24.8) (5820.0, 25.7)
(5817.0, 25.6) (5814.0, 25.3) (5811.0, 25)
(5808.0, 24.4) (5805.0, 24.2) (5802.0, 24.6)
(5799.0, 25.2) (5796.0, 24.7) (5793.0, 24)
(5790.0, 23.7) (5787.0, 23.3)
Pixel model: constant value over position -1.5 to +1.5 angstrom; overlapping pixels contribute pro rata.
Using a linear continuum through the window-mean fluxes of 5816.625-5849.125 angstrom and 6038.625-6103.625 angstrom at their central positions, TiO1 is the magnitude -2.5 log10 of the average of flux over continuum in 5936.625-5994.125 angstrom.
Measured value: 0.04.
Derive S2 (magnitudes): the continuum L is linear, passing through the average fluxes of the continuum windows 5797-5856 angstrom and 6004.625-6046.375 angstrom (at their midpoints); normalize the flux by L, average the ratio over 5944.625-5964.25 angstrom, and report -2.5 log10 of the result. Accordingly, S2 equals 0.033 mag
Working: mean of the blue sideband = 25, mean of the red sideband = 24.5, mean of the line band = 23.9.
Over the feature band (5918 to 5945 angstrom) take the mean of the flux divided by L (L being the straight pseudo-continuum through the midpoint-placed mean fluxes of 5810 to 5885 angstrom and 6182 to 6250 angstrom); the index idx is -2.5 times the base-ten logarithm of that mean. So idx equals 0.03 mag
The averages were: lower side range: 24.5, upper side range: 22.6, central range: 23.4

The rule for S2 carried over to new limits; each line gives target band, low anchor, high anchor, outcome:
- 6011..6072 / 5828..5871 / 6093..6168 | -0.04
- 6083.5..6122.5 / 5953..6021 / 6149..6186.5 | -0.03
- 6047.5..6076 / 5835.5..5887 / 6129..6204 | -0.07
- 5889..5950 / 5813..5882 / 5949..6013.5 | 0.09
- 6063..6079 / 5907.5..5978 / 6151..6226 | -0.06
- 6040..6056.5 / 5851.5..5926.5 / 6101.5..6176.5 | -0.09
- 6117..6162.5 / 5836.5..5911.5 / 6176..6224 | -0.03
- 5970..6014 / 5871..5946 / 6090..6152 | -0.04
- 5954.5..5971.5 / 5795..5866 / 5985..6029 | -0.02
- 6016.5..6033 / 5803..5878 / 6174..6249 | -0.05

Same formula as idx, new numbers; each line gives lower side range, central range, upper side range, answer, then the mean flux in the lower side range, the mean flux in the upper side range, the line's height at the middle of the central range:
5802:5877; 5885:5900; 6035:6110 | 0.26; 24.7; 24.6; 24.6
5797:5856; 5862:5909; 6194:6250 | 0.13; 25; 22.5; 24.6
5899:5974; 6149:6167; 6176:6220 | 0.02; 23.5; 23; 23.1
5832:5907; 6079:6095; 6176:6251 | -0.07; 23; 22.7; 22.8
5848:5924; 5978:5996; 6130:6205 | -0.03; 22.6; 23.3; 22.9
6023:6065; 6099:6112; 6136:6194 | -0.01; 24.9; 23.2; 24.1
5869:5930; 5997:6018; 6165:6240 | -0.08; 22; 22.8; 22.3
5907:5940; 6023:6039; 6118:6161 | -0.05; 23.2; 23.7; 23.4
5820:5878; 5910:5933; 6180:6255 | 0.05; 24.5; 22.6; 24.2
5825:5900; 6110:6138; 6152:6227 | -0.05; 23.3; 22.9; 23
